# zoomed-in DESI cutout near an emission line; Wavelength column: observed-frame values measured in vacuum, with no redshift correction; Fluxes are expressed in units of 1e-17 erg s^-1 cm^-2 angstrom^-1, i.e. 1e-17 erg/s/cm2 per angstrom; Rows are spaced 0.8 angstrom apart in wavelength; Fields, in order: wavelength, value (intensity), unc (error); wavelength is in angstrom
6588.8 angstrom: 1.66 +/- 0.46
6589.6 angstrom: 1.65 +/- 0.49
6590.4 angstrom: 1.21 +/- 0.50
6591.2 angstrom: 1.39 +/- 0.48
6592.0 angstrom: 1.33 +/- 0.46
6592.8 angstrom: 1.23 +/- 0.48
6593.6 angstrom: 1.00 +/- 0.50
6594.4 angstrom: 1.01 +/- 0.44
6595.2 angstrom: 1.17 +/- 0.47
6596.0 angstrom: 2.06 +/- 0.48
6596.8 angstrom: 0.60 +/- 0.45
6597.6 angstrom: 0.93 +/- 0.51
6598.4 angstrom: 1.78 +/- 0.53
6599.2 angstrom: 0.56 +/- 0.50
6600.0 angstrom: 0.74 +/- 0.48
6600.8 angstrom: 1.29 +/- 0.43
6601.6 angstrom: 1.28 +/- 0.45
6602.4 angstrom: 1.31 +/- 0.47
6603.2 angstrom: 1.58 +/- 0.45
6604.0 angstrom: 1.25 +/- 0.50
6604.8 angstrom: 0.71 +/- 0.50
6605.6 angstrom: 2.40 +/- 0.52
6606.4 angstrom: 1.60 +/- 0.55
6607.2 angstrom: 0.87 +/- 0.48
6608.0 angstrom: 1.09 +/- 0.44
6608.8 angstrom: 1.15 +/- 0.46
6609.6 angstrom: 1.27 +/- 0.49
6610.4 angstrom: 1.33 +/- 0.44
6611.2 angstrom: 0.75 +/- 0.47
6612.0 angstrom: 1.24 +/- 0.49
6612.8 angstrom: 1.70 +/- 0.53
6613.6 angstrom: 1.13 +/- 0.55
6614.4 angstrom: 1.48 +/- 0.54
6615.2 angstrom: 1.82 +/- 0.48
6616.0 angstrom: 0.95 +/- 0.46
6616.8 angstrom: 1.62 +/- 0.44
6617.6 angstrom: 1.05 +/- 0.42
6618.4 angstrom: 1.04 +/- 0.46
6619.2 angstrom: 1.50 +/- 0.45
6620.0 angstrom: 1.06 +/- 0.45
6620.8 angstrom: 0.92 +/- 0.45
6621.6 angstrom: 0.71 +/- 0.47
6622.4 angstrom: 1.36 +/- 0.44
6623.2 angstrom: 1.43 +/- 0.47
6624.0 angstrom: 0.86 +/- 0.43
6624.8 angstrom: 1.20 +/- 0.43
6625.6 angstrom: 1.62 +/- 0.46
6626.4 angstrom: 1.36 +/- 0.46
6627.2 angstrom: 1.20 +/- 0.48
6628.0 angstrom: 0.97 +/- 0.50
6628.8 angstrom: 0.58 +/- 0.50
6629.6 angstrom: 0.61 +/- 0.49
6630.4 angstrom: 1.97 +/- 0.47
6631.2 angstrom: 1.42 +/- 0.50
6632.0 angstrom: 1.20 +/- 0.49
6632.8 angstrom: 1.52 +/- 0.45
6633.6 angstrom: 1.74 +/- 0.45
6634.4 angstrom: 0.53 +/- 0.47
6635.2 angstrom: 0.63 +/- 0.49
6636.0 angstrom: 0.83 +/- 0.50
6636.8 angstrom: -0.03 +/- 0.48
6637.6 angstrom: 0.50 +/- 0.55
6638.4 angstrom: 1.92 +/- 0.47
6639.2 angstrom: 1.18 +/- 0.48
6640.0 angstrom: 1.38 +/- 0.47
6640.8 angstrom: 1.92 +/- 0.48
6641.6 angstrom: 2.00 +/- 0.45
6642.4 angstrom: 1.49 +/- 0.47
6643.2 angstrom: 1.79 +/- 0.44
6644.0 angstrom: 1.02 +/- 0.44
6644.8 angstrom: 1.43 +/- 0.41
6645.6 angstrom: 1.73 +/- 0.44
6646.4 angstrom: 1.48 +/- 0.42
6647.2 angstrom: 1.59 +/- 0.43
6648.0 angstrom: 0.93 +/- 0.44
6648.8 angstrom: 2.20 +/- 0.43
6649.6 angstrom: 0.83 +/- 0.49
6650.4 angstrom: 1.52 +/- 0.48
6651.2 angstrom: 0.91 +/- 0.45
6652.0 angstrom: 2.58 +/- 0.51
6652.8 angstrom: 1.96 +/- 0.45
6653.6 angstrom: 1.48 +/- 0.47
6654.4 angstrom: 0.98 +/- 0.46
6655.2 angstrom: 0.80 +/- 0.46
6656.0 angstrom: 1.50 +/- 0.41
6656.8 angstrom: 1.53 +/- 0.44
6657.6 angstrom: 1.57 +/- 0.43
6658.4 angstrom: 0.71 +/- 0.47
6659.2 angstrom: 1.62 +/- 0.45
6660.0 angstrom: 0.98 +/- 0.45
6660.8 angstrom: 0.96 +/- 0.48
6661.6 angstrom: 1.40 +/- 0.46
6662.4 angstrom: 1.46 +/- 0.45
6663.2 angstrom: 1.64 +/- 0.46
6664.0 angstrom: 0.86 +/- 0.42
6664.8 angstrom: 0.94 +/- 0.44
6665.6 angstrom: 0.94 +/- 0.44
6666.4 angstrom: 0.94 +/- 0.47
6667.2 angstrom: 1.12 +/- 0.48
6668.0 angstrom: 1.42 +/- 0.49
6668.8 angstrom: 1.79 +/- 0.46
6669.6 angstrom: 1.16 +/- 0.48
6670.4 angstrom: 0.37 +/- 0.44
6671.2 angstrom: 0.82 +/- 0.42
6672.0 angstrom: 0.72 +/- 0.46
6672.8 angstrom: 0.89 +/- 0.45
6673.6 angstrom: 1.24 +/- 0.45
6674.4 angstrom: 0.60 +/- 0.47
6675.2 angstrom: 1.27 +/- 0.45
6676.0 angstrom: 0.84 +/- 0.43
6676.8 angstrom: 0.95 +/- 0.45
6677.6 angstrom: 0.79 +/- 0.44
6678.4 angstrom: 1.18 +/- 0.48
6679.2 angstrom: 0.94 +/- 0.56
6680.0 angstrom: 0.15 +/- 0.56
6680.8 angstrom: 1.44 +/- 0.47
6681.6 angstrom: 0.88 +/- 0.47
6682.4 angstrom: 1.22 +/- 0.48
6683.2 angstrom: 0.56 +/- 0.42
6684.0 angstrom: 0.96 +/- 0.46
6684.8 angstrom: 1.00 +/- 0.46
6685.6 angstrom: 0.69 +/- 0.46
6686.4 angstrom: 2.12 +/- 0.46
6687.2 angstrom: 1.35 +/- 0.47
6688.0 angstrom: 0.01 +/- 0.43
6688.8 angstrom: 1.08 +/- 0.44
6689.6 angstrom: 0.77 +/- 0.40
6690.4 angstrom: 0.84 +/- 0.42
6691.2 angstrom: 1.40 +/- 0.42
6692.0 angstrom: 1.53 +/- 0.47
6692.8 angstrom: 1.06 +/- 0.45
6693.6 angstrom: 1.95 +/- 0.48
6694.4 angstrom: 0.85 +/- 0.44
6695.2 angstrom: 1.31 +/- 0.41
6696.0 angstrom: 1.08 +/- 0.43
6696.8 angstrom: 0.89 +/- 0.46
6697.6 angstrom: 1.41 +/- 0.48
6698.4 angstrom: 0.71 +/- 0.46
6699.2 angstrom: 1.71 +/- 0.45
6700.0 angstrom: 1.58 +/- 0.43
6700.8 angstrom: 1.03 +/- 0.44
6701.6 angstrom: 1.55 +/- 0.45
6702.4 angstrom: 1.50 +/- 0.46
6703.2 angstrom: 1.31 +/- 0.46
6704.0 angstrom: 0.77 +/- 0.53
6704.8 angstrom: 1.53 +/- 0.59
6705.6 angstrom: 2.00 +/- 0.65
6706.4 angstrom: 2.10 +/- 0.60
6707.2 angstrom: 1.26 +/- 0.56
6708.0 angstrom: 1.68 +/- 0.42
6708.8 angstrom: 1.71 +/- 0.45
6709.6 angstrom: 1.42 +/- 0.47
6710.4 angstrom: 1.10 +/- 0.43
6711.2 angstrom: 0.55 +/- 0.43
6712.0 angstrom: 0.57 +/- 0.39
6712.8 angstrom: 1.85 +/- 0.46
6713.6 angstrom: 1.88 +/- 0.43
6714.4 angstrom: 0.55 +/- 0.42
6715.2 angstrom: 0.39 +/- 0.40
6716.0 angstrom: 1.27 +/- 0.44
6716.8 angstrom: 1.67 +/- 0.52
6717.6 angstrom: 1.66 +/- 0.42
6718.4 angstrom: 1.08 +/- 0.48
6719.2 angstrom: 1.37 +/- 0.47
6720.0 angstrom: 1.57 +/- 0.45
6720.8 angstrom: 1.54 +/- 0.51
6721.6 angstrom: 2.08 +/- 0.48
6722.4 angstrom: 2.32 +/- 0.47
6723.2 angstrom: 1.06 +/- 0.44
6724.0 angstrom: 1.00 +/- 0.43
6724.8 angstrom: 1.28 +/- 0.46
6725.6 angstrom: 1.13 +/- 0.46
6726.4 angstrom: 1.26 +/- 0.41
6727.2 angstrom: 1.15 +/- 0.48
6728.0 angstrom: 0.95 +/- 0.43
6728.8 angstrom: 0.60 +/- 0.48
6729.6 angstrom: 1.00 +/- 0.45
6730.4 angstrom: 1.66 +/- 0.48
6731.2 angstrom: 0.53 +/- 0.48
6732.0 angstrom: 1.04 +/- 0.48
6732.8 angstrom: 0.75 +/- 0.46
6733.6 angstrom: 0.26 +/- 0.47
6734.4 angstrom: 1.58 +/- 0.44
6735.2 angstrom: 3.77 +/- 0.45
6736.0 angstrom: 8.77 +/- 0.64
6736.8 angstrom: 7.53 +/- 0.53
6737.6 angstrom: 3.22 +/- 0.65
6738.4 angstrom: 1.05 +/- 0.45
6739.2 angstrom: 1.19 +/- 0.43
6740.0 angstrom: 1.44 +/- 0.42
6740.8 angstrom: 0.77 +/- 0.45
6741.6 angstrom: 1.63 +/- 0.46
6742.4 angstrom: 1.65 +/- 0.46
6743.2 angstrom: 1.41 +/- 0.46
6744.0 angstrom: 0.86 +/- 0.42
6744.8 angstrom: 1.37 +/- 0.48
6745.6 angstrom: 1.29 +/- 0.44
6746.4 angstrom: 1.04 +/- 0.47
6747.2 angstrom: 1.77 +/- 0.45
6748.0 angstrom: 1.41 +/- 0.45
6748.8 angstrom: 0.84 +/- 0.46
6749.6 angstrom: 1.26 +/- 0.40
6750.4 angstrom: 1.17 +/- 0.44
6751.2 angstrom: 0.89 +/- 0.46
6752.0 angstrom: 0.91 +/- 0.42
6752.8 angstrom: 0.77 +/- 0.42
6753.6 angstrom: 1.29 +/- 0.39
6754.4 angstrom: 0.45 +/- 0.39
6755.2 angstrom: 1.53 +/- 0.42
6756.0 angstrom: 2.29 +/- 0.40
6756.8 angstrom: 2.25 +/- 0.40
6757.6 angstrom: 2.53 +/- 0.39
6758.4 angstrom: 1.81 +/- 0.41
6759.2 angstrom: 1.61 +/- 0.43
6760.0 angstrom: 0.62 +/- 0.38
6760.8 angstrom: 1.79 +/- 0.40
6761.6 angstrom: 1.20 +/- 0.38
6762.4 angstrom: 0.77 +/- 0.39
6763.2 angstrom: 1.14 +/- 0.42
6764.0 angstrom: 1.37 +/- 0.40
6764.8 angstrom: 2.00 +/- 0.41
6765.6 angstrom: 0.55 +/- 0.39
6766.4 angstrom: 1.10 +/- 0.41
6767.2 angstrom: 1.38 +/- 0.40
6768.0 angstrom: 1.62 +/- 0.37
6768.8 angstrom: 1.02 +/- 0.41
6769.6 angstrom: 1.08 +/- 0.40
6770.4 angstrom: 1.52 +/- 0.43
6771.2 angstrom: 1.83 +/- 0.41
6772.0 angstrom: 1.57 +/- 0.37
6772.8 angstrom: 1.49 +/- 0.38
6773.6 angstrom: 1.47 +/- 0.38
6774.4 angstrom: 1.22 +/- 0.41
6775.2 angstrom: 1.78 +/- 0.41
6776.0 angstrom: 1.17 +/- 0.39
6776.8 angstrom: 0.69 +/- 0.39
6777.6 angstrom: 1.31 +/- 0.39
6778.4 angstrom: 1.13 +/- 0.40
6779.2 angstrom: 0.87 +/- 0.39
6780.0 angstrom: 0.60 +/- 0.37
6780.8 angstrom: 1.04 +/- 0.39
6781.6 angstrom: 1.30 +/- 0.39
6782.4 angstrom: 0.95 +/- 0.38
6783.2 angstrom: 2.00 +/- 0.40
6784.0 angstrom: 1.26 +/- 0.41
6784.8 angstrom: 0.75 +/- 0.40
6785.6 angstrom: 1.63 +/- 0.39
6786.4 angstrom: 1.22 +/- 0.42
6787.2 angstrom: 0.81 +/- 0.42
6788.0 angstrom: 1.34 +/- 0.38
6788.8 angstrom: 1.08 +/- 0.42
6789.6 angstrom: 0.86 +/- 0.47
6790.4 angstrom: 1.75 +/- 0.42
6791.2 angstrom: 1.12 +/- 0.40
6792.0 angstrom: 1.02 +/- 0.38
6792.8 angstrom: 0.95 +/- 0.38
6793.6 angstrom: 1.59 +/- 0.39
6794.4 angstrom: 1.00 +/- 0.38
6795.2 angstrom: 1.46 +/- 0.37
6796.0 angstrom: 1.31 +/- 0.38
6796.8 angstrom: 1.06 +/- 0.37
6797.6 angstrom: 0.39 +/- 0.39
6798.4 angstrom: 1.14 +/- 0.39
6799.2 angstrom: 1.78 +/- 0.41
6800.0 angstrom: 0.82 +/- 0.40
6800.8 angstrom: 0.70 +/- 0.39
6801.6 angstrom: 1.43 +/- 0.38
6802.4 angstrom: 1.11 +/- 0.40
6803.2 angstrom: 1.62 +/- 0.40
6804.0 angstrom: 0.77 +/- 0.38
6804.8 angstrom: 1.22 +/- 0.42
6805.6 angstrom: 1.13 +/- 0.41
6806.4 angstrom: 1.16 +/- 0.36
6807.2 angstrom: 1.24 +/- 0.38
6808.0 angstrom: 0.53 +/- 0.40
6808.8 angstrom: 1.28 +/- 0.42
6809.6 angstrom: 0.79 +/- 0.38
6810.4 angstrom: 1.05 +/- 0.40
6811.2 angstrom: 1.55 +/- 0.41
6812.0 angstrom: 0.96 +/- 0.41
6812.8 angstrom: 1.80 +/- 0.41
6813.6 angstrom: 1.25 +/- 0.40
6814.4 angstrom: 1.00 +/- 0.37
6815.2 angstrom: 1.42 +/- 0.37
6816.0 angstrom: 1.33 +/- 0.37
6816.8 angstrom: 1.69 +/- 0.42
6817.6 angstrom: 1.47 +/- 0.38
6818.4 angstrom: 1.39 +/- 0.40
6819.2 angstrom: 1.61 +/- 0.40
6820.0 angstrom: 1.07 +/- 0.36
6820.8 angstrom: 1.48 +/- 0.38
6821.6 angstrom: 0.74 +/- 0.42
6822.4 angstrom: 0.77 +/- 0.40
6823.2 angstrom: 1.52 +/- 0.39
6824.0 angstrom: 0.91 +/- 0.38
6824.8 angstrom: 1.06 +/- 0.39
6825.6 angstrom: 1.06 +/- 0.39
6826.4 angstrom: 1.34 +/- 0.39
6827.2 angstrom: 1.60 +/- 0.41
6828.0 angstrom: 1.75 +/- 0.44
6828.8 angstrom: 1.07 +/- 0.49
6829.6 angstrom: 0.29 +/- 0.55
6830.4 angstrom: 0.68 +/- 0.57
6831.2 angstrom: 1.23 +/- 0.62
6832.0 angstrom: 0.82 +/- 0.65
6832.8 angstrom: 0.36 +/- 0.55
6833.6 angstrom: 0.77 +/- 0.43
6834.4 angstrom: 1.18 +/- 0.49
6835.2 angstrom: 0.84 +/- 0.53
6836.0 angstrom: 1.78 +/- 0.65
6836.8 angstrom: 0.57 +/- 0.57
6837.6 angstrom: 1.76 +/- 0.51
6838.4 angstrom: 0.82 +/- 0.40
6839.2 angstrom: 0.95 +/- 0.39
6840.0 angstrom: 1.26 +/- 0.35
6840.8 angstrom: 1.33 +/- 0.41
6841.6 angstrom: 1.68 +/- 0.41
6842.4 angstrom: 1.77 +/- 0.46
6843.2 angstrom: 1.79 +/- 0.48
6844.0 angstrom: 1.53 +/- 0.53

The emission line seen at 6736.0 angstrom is H-alpha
